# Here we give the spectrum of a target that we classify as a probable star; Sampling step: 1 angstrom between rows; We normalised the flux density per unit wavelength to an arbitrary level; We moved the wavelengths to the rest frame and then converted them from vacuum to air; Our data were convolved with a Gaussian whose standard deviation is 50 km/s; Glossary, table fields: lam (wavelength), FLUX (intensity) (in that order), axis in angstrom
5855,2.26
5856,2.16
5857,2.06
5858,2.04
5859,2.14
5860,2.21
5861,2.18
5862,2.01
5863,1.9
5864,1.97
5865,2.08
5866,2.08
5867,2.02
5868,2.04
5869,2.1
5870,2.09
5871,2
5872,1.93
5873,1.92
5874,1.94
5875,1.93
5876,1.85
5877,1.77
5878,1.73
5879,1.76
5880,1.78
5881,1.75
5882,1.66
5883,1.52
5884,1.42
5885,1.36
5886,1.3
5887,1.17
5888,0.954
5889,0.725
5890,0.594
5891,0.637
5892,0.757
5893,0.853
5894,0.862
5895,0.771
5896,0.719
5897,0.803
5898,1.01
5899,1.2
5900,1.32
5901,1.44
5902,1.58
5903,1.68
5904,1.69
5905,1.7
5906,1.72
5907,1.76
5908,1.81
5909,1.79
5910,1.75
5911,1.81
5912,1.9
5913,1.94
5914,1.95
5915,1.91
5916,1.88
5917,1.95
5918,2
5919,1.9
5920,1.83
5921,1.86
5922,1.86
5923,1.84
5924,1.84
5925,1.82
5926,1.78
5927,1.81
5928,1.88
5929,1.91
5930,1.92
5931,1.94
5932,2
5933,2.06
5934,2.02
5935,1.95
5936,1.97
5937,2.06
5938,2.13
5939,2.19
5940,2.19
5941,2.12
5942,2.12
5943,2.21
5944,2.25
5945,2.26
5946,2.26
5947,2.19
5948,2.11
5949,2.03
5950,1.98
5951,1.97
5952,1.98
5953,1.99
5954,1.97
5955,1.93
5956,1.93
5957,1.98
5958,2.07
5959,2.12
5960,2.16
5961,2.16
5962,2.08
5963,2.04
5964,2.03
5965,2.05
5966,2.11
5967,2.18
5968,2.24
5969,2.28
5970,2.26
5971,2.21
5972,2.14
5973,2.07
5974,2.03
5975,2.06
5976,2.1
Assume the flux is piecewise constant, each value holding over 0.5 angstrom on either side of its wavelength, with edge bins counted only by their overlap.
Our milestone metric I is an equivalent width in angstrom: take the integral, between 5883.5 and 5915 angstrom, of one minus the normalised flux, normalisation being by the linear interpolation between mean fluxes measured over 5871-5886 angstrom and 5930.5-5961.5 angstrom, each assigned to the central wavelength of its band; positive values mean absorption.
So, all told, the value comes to 8.8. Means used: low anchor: 1.73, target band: 1.33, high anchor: 2.07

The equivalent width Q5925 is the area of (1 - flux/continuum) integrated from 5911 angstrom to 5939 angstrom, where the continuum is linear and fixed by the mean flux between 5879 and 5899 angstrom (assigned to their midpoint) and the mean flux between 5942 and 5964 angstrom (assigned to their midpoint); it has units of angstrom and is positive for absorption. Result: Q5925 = -4.7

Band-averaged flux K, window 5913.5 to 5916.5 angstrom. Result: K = 1.91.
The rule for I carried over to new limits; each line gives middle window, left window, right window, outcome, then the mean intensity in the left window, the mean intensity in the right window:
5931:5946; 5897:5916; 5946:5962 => -1.5 angstrom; 1.65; 2.05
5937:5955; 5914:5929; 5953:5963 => -1.1 angstrom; 1.87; 2.04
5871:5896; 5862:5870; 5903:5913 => 7.3 angstrom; 2.03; 1.77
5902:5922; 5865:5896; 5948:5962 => -1.2 angstrom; 1.51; 2.03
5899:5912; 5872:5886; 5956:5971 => 1.3 angstrom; 1.71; 2.12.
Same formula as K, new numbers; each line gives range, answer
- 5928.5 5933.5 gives 1.97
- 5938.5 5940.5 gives 2.19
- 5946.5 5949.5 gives 2.11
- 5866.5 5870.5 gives 2.06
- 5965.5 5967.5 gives 2.15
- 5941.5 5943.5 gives 2.17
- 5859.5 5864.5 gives 2.05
